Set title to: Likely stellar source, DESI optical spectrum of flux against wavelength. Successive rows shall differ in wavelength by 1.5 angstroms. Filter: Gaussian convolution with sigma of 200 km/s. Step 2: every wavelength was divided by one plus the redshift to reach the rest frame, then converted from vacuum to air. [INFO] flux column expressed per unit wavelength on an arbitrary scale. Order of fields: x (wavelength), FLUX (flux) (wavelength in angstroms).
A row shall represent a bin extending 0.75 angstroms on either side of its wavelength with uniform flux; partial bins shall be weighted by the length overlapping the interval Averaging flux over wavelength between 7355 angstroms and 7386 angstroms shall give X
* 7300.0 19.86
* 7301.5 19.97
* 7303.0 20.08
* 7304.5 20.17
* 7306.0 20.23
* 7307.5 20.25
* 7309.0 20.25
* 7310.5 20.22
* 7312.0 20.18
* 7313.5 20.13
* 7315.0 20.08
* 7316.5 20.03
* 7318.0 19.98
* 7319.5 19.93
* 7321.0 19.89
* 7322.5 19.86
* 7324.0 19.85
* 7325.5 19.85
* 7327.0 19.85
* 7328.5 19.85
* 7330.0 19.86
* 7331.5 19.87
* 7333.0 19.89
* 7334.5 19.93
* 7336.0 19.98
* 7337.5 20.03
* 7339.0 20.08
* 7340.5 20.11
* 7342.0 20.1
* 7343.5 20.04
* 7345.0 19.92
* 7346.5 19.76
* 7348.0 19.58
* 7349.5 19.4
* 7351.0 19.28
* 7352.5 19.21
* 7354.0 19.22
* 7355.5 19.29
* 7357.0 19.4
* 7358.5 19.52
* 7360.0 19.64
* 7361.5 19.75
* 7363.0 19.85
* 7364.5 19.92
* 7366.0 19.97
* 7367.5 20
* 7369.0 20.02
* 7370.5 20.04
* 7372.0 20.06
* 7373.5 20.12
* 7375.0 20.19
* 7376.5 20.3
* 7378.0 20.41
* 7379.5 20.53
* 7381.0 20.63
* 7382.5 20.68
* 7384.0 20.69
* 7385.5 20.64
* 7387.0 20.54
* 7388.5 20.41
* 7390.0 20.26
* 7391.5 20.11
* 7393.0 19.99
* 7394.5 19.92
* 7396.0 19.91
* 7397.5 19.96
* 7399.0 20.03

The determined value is 20.1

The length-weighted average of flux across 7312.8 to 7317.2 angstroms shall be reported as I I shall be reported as 20.1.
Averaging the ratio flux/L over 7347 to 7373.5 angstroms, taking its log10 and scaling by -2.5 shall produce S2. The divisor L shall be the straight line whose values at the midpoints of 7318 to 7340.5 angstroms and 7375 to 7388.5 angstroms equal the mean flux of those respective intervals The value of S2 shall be 0.033 mag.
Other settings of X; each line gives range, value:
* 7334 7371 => 19.8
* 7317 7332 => 19.9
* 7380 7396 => 20.4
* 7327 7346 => 20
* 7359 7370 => 19.9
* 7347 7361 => 19.4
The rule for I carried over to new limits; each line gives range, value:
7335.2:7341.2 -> 20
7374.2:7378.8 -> 20.3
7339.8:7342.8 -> 20.1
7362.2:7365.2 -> 19.9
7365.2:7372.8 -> 20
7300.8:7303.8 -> 20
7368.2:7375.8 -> 20.1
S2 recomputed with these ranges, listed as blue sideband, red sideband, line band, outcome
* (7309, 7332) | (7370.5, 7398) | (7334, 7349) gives 0.01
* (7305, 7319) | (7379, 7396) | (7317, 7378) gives 0.02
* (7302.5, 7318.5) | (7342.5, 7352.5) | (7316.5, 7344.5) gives 0.00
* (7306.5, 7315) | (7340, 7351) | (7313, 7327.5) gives 0.01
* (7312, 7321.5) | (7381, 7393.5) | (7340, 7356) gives 0.03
